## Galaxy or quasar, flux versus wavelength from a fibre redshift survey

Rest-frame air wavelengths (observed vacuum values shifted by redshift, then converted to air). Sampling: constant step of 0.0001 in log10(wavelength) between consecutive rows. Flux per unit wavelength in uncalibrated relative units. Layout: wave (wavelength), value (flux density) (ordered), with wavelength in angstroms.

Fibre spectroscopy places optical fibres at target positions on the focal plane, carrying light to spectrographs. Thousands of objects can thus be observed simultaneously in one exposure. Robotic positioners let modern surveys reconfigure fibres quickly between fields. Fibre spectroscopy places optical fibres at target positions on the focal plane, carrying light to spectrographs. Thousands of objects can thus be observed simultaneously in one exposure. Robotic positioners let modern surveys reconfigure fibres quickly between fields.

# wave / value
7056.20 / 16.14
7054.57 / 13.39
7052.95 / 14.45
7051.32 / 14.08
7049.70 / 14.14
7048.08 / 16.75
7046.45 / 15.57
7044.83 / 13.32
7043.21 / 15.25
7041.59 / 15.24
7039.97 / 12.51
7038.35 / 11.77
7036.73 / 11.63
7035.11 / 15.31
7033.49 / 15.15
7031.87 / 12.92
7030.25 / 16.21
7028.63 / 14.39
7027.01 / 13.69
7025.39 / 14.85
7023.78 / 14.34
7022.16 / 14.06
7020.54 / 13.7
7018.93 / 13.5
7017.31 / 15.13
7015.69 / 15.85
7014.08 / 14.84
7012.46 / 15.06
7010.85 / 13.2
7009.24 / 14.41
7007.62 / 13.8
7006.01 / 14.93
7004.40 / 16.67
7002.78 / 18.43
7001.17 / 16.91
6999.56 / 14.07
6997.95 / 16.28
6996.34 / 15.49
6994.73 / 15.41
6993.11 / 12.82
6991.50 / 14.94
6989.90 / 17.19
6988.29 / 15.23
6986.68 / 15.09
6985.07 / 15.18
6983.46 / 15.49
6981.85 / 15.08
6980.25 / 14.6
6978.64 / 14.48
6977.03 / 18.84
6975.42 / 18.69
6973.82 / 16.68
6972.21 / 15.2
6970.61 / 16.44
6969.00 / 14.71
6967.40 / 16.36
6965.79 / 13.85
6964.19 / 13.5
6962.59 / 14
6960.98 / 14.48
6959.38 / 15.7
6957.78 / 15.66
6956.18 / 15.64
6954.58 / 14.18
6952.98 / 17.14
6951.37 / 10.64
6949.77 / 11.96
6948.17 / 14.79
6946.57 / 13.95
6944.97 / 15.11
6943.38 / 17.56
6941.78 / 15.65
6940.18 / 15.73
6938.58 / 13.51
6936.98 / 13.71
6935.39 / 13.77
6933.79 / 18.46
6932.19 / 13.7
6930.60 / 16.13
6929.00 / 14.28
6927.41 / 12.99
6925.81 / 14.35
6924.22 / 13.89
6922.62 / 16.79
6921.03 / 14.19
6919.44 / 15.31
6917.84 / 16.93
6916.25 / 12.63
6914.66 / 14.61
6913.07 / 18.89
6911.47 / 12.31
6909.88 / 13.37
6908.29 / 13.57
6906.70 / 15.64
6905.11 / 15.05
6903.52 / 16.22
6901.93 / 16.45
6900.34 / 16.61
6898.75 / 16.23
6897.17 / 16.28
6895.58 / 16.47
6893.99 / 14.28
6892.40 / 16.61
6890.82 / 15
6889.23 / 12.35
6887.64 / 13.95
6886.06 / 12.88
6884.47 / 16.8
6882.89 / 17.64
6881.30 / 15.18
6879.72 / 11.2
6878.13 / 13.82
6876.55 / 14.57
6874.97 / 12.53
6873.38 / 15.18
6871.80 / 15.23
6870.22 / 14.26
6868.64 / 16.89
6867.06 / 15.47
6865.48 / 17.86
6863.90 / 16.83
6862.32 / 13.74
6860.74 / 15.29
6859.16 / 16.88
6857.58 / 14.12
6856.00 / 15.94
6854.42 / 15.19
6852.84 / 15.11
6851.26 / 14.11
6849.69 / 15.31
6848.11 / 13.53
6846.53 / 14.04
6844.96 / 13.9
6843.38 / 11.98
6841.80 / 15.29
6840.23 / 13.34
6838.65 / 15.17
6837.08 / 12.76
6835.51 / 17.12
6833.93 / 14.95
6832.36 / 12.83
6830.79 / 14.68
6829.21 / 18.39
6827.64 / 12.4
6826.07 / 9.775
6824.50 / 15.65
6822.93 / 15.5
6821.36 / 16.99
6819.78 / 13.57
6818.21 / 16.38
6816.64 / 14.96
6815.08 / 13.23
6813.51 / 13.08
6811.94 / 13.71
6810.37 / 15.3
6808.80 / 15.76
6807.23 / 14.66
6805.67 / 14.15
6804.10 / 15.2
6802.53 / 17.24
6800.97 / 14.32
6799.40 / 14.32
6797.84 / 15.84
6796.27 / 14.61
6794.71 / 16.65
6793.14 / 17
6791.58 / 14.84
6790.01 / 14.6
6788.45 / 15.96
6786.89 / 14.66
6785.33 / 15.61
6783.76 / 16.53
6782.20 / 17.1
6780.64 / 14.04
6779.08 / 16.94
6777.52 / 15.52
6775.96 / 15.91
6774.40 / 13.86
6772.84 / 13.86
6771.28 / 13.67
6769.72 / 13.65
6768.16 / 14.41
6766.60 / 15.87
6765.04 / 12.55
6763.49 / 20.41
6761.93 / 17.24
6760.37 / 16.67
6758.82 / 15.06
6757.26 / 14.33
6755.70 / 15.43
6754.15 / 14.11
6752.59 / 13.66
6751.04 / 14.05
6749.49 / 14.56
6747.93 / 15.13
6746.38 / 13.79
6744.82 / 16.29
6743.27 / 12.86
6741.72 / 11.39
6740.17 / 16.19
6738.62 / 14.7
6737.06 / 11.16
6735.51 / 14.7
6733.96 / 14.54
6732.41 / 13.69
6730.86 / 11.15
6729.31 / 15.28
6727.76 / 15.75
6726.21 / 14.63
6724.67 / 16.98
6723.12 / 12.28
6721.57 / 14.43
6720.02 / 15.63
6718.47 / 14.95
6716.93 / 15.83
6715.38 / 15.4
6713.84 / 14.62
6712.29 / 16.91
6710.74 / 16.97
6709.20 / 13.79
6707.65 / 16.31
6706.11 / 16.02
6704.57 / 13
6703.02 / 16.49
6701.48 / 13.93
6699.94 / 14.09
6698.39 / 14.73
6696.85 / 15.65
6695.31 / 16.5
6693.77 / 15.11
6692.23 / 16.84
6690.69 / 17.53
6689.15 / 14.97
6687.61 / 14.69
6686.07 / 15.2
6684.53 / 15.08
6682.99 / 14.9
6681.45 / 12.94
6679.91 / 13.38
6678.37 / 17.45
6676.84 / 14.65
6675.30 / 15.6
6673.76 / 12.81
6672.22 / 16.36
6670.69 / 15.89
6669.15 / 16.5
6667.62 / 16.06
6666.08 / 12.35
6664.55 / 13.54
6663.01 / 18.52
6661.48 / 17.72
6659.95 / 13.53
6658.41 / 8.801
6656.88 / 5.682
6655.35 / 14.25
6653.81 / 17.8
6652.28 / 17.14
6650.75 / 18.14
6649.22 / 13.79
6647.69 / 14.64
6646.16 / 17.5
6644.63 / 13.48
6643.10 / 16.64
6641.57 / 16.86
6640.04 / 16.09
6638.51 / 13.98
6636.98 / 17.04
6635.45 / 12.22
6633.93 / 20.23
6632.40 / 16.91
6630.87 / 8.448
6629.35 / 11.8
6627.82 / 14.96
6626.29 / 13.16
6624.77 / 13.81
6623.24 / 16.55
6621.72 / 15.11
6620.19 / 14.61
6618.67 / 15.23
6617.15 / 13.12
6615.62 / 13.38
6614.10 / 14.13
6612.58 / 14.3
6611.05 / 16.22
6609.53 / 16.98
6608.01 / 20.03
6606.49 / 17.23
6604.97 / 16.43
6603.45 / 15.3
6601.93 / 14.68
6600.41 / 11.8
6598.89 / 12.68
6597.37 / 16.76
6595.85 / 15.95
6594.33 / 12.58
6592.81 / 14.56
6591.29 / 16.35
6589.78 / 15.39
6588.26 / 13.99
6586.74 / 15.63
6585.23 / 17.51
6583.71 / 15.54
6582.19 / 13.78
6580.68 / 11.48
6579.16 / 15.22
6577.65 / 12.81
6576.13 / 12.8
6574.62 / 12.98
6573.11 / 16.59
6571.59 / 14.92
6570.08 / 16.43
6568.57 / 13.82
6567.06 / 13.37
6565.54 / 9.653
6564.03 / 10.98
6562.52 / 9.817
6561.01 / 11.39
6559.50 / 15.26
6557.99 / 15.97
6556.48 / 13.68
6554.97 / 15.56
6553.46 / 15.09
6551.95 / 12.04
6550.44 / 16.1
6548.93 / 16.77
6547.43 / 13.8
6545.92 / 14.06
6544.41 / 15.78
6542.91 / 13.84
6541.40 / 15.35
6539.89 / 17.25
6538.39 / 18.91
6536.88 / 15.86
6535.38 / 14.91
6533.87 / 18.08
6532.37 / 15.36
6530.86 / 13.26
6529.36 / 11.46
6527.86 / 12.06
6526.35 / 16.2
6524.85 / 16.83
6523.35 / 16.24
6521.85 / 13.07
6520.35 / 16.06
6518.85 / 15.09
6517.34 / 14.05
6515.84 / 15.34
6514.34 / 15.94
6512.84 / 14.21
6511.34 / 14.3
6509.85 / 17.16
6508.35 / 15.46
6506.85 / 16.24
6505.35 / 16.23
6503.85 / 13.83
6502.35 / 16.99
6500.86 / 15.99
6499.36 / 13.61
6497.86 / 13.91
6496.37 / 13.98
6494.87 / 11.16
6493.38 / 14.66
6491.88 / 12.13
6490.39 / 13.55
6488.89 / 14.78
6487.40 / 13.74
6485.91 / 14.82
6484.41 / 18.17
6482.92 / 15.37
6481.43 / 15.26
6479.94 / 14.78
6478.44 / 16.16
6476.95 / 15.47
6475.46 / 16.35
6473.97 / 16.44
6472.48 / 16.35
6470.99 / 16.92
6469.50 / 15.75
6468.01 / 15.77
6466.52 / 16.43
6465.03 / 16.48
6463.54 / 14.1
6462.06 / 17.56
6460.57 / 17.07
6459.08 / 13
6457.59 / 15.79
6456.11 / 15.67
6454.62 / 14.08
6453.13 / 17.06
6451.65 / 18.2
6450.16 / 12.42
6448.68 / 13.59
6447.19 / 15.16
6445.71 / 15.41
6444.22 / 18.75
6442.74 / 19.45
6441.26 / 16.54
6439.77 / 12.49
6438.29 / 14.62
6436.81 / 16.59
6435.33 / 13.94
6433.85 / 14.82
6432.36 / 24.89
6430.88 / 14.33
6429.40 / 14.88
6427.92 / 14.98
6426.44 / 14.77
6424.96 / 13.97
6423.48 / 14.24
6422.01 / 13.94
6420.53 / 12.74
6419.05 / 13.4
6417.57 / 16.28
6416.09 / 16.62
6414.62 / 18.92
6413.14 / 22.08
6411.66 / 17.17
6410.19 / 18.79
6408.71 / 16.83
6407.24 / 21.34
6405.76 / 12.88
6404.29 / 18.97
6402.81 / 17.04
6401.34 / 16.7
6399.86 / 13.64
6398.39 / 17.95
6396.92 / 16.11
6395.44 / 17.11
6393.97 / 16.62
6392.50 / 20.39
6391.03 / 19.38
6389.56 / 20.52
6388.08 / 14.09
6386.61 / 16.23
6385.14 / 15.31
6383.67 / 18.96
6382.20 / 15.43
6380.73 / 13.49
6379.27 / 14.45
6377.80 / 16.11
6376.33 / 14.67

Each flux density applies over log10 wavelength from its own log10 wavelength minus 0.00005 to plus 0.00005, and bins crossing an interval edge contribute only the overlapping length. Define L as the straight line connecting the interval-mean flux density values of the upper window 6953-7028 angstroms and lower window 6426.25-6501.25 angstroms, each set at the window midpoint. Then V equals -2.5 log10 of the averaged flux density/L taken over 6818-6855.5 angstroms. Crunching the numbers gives 0.06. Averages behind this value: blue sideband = 15.5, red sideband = 15.2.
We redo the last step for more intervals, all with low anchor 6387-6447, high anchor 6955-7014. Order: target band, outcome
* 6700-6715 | 0.05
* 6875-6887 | 0.08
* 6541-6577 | 0.17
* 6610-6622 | 0.11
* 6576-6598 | 0.11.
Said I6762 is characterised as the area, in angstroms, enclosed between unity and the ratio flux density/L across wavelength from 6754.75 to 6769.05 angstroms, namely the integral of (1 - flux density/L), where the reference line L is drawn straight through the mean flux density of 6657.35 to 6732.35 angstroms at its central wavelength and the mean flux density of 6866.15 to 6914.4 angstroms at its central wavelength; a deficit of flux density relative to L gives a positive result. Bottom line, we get -0.70 angstroms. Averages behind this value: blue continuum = 15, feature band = 15.7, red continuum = 15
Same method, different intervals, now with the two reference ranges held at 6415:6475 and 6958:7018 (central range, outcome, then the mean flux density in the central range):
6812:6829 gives 1.3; 14.3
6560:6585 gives 3.6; 13.3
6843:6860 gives 0.9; 14.6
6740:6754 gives 1.2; 14.1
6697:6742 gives 2.3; 14.7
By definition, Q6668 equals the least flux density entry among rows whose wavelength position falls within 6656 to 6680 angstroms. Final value 5.682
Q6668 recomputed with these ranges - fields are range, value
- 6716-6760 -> 11.15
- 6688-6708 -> 13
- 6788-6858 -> 9.775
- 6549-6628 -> 9.653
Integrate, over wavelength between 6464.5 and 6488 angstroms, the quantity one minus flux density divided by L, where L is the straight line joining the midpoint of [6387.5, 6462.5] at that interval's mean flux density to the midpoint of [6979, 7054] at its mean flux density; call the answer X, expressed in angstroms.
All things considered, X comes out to 0.4 angstroms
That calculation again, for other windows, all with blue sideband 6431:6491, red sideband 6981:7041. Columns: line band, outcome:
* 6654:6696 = 1.8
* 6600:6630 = 1.0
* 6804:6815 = 0.5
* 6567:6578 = 0.9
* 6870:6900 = 0.4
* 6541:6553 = 0.7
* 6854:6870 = -0.8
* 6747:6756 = 0.5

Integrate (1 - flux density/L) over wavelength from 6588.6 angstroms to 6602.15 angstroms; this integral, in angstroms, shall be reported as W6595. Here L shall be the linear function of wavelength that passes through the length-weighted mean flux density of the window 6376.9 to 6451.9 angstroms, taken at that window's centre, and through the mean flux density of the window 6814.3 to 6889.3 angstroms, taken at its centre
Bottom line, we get 1.0 angstroms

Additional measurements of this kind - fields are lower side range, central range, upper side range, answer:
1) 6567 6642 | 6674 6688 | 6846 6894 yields 0.05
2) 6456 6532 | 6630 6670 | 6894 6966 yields 0.37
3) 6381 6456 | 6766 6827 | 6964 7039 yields 2.08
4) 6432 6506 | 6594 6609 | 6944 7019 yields -0.06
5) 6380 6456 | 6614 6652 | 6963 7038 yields 2.30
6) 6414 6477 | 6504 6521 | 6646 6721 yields 0.16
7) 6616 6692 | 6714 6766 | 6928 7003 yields 0.91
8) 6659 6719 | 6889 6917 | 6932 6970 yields -0.65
